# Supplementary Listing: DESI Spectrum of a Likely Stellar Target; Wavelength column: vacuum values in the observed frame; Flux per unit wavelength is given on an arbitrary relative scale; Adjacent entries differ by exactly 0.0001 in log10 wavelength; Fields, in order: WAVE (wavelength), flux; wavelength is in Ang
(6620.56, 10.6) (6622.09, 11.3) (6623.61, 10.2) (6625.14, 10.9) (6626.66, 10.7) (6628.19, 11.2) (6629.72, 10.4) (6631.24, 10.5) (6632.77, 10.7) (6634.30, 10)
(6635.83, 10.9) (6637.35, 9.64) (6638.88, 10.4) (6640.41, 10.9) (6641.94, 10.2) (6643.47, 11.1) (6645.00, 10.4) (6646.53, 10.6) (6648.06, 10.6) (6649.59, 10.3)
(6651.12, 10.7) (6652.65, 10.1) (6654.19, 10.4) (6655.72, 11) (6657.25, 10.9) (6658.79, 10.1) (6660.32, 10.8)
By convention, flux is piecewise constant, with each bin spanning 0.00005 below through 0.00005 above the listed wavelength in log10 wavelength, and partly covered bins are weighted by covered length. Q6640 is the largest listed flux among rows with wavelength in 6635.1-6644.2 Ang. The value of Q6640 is 11.1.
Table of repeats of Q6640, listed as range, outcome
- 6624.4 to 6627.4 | 10.9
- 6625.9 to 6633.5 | 11.2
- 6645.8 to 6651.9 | 10.7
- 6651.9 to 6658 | 11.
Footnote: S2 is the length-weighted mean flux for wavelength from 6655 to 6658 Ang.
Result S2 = 11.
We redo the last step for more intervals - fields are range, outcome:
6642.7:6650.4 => 10.6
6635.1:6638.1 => 10.3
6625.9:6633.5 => 10.7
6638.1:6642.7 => 10.5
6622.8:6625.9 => 10.6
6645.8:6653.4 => 10.5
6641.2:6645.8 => 10.6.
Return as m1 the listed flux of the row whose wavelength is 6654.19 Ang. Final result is 10.4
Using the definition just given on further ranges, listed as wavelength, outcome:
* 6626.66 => 10.7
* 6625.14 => 10.9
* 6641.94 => 10.2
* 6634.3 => 10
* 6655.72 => 11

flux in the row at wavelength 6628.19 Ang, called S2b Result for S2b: 11.2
